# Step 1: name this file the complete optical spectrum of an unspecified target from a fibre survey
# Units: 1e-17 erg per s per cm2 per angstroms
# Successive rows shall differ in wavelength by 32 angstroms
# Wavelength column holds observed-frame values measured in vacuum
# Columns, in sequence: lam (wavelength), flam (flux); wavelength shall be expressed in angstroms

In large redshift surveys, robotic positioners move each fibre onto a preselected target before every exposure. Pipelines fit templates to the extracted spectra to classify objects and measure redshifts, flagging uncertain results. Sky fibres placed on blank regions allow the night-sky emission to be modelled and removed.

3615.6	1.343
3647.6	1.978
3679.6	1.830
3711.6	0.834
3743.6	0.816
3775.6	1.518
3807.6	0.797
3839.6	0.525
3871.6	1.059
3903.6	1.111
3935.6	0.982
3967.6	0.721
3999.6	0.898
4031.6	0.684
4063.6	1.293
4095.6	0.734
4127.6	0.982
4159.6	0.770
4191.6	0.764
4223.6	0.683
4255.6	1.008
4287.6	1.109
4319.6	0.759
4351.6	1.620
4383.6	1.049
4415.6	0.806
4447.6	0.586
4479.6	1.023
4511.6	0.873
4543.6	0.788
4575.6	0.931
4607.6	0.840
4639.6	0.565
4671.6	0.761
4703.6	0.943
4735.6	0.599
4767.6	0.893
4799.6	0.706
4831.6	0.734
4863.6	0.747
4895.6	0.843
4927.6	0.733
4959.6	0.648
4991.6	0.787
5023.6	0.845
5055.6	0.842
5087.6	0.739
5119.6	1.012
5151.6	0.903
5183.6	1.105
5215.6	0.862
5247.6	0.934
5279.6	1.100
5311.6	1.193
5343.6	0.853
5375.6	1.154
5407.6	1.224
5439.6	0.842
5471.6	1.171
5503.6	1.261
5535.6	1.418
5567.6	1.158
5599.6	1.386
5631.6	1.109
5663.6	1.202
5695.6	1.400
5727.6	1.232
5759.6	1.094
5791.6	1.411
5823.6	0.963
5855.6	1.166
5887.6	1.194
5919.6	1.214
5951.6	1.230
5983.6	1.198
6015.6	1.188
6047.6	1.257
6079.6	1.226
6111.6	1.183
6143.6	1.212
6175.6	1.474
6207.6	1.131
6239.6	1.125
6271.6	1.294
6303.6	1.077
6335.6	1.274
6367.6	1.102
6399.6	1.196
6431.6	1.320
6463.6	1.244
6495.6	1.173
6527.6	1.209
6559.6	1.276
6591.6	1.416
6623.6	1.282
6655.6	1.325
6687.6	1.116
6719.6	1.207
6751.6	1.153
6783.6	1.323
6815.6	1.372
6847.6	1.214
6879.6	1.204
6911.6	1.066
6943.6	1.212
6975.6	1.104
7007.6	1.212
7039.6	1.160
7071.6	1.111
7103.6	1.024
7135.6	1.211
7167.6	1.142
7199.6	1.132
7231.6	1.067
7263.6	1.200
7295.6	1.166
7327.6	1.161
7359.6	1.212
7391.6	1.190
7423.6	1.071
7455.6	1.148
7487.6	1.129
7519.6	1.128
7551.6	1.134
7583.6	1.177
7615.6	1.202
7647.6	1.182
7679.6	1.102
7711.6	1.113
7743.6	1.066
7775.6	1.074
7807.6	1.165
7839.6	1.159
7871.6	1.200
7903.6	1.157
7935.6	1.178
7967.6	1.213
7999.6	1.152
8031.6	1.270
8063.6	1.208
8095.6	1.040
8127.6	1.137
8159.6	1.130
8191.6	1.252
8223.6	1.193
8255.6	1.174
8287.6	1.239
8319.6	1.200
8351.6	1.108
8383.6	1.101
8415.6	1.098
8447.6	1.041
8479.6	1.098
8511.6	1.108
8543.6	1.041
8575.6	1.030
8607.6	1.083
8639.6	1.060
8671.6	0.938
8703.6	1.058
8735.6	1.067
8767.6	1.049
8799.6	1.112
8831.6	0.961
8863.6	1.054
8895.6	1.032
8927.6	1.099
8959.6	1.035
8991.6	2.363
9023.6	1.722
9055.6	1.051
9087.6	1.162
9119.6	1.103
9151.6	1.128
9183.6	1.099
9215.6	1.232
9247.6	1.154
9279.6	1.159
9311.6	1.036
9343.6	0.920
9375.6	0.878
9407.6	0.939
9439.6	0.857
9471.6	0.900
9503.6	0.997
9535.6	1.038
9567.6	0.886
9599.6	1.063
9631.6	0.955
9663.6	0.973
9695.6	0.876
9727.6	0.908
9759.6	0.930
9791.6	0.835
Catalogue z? 0.372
